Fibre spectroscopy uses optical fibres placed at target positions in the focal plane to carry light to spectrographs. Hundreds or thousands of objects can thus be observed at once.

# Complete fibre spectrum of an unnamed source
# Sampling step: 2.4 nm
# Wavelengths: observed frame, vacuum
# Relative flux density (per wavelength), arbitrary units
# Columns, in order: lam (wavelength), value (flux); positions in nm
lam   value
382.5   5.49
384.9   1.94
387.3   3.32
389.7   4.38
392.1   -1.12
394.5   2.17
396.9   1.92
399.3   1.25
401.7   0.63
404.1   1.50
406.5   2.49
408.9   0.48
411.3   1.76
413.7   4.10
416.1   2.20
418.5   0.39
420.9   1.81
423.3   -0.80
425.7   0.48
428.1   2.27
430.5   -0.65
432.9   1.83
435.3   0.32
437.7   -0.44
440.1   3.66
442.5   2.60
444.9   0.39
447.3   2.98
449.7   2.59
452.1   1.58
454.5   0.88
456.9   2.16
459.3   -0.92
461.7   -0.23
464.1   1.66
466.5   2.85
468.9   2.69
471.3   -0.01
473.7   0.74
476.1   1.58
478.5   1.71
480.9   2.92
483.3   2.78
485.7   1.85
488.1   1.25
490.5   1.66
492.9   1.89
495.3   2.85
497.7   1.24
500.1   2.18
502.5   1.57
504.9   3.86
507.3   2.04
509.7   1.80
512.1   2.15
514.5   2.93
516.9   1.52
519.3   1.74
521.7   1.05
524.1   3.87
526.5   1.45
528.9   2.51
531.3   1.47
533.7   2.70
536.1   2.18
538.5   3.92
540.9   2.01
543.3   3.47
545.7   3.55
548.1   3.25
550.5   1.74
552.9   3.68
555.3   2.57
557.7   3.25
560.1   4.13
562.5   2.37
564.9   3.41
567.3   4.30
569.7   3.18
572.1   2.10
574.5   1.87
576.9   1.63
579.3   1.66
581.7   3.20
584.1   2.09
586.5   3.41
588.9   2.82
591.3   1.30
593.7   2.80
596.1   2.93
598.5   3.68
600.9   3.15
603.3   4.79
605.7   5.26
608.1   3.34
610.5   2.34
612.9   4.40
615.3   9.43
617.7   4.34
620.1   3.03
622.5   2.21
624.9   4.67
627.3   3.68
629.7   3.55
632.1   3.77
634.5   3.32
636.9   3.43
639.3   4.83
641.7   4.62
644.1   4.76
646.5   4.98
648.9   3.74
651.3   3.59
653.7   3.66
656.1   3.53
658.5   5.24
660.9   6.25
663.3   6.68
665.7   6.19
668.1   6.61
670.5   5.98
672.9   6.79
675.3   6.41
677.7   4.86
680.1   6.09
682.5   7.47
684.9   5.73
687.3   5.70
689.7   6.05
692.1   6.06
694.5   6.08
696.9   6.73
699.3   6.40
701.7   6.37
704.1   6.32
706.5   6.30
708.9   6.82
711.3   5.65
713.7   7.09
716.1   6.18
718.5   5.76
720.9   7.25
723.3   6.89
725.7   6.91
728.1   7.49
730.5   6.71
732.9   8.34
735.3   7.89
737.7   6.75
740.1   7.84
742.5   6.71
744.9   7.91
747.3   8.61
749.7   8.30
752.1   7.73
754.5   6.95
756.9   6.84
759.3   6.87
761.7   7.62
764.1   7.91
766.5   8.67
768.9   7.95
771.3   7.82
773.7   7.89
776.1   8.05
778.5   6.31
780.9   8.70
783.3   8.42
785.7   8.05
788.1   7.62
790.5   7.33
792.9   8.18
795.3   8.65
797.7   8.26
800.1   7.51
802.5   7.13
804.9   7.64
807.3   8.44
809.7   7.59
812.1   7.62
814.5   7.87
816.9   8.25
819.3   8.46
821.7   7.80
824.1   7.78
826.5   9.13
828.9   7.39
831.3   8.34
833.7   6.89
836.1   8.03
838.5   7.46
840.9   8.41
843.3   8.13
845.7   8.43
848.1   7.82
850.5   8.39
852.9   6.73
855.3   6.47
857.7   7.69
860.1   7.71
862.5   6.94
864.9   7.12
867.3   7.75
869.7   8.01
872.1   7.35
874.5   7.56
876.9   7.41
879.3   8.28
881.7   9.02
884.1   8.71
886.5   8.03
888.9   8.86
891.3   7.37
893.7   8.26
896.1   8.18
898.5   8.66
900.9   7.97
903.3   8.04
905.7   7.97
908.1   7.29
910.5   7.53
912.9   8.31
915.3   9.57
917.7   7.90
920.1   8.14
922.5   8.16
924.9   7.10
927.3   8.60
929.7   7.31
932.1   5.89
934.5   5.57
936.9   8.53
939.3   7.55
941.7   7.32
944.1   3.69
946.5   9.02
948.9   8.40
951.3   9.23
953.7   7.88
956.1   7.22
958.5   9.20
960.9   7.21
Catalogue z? 0.651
